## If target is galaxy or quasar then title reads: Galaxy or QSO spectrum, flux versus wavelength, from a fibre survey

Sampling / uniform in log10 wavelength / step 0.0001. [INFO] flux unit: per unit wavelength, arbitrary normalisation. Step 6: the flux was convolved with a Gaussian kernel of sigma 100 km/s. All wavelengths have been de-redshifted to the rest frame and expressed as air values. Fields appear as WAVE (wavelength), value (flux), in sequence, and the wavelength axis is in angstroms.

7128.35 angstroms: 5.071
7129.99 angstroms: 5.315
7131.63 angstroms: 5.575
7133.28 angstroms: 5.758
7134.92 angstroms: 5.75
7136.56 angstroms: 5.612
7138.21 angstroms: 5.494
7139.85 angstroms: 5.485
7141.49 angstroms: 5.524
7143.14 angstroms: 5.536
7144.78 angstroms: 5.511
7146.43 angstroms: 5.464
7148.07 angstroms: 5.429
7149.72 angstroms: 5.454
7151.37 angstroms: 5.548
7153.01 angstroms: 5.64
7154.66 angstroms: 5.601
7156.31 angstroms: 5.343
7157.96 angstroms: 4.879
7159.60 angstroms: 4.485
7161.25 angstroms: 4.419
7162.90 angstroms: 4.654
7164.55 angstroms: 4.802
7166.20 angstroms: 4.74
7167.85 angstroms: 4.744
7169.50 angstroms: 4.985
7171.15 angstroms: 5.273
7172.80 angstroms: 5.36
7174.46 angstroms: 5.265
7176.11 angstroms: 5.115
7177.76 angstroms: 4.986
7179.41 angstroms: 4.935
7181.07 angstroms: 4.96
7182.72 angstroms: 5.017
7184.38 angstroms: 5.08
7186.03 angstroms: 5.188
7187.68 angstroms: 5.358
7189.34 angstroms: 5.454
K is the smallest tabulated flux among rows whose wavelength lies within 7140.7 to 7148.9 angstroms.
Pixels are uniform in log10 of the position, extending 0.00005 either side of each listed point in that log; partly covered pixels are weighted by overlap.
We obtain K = 5.429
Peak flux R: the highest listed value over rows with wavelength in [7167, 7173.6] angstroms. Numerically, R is 5.36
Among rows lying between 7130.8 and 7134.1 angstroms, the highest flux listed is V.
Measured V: 5.758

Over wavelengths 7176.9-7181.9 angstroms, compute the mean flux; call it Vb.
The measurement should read 4.96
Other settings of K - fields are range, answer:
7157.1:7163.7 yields 4.419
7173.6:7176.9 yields 5.115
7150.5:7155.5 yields 5.548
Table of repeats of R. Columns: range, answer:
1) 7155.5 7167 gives 5.343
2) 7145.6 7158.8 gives 5.64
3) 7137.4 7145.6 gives 5.536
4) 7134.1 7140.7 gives 5.75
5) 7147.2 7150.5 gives 5.454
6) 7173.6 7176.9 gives 5.265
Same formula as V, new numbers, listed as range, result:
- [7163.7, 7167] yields 4.802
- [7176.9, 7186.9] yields 5.188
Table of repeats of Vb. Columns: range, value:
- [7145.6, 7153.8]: 5.51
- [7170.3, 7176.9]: 5.25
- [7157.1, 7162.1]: 4.6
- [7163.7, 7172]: 4.91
